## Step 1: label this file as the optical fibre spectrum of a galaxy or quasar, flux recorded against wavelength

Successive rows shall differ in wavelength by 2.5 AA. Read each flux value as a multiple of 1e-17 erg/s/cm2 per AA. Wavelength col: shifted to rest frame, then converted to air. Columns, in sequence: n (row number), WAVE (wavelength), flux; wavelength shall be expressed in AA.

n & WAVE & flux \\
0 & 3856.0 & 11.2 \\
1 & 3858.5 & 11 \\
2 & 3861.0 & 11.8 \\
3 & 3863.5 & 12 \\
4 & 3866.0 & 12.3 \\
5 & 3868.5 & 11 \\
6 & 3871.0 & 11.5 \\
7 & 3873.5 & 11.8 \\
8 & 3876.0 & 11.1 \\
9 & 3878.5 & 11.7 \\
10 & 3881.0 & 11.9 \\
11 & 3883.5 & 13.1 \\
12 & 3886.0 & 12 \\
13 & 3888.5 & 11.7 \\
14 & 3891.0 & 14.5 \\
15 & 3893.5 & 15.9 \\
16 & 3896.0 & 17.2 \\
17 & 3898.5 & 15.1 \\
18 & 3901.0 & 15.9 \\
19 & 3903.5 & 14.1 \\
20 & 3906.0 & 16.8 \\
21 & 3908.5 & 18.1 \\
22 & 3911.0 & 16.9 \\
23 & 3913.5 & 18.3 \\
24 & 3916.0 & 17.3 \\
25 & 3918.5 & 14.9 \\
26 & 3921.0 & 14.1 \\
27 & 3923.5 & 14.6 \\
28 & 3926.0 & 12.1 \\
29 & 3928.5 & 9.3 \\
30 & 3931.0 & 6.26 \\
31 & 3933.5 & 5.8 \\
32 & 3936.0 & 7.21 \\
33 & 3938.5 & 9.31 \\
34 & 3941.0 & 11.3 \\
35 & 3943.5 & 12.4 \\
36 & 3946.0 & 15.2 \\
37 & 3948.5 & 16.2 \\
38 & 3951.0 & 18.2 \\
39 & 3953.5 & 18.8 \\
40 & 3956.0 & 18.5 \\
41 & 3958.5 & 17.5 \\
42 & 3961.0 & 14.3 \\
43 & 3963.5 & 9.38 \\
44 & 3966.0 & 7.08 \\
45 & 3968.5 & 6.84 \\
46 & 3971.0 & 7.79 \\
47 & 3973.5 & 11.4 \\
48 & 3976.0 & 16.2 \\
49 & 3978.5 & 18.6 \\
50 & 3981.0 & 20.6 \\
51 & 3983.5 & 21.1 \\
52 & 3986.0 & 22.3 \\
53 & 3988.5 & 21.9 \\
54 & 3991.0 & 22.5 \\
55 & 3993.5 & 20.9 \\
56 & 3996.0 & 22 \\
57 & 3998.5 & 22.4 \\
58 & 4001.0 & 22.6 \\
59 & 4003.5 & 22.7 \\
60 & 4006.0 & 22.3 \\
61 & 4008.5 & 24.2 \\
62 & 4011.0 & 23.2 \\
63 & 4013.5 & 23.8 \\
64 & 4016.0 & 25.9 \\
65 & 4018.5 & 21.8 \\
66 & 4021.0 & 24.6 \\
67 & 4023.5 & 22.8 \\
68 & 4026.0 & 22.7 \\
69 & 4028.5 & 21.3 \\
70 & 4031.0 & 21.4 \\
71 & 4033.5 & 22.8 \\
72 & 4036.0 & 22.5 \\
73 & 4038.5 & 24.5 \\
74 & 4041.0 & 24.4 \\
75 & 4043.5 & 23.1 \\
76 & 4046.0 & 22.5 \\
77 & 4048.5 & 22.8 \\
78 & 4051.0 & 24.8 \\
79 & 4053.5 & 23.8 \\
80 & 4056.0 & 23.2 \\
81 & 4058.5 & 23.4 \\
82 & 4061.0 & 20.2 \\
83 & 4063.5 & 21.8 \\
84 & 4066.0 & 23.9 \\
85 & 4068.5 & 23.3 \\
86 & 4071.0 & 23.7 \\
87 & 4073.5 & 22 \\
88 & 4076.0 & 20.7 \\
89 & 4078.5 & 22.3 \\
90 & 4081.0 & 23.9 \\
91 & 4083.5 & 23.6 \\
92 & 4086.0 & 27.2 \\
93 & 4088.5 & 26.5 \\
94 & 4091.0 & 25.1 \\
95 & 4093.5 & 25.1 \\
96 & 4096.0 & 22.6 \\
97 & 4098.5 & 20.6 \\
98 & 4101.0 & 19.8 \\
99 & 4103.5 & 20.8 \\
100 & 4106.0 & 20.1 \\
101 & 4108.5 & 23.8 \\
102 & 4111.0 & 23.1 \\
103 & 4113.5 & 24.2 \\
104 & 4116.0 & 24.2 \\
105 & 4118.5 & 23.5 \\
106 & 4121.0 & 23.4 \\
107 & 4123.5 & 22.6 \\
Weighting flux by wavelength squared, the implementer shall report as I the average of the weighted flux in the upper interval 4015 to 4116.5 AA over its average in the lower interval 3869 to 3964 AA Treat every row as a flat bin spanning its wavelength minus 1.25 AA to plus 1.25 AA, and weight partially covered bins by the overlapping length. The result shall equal 1.81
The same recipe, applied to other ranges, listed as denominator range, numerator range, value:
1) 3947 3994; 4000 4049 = 1.46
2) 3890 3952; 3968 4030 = 1.55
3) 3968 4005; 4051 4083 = 1.25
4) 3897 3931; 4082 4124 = 1.72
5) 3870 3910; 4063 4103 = 1.84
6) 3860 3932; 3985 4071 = 1.80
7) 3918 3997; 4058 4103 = 1.69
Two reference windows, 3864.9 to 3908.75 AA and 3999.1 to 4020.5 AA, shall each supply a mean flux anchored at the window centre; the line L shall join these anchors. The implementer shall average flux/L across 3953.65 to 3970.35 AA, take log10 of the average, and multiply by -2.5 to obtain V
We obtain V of 0.47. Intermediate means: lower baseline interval 13.6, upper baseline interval 23.3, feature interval 12.5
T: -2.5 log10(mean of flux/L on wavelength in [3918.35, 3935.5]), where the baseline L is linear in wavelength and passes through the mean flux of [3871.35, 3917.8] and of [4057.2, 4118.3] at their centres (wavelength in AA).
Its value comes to 0.442 mag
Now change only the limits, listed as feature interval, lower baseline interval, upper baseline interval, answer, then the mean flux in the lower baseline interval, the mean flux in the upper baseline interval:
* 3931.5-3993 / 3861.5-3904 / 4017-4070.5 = 0.24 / 13.1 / 23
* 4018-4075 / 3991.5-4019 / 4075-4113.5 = 0.00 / 22.9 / 23.1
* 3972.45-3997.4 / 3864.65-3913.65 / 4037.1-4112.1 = -0.06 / 13.9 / 23.1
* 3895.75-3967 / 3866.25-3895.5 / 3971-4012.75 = 0.15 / 12.5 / 20.6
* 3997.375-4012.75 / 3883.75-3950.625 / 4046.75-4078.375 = -0.20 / 13.6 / 22.8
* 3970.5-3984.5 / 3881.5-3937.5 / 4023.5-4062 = 0.13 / 13.6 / 22.9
